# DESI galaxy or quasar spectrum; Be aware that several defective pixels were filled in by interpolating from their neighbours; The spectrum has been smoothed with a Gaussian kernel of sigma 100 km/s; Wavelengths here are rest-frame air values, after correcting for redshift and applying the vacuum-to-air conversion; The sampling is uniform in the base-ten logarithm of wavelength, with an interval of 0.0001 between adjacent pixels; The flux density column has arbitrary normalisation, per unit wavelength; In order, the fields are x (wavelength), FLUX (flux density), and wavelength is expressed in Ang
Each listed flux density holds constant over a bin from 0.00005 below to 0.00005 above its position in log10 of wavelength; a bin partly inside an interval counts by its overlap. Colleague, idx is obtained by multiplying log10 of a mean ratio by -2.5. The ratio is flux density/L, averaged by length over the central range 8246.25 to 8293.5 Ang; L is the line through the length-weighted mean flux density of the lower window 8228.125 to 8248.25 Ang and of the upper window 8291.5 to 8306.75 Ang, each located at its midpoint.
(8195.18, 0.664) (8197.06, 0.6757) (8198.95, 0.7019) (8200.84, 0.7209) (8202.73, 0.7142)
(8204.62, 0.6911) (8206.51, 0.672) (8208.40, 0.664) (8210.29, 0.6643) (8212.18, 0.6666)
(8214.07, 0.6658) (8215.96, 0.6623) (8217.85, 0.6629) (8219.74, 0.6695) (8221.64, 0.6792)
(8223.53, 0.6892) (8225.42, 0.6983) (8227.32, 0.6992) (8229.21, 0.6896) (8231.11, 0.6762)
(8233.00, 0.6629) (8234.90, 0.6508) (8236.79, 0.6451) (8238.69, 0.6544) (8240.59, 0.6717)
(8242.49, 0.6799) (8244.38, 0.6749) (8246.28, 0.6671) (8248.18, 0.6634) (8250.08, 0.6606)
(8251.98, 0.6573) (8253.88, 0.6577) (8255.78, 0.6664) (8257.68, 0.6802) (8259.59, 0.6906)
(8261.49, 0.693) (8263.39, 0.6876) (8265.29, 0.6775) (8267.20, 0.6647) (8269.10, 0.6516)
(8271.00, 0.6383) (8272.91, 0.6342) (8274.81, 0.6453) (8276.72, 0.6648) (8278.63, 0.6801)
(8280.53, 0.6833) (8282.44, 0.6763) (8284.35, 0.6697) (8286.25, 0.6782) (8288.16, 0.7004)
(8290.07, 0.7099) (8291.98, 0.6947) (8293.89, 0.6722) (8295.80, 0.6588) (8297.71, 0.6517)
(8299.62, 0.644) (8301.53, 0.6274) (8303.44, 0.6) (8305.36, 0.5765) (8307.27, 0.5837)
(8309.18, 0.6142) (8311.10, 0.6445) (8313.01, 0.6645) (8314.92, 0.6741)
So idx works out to -0.03 mag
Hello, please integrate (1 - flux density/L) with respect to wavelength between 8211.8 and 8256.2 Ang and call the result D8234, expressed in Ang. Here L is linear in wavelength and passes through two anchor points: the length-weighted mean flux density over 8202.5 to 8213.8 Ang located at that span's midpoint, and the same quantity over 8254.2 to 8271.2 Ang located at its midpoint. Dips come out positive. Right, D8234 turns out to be 0.3 Ang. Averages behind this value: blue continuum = 0.676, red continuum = 0.673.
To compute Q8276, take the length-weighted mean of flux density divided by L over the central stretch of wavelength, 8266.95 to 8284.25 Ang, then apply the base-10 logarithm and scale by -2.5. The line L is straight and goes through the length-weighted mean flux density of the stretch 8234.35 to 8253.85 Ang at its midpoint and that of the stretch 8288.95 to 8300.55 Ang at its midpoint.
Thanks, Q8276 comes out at 0.014 mag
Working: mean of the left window 0.663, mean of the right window 0.672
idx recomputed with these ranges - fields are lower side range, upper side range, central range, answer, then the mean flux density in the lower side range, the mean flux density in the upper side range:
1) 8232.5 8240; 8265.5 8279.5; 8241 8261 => -0.03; 0.653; 0.655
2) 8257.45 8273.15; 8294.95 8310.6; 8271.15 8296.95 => -0.05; 0.669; 0.62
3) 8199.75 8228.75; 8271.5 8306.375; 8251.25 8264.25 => -0.01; 0.682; 0.659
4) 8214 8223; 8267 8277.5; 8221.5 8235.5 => -0.03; 0.669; 0.649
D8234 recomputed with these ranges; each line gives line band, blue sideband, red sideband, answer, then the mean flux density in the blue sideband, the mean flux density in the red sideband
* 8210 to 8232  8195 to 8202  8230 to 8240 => -0.2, 0.694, 0.659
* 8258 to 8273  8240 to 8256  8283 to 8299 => 0.0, 0.667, 0.679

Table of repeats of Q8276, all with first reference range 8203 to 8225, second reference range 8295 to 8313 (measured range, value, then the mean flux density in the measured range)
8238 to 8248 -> -0.02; 0.67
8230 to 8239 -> 0.01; 0.659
